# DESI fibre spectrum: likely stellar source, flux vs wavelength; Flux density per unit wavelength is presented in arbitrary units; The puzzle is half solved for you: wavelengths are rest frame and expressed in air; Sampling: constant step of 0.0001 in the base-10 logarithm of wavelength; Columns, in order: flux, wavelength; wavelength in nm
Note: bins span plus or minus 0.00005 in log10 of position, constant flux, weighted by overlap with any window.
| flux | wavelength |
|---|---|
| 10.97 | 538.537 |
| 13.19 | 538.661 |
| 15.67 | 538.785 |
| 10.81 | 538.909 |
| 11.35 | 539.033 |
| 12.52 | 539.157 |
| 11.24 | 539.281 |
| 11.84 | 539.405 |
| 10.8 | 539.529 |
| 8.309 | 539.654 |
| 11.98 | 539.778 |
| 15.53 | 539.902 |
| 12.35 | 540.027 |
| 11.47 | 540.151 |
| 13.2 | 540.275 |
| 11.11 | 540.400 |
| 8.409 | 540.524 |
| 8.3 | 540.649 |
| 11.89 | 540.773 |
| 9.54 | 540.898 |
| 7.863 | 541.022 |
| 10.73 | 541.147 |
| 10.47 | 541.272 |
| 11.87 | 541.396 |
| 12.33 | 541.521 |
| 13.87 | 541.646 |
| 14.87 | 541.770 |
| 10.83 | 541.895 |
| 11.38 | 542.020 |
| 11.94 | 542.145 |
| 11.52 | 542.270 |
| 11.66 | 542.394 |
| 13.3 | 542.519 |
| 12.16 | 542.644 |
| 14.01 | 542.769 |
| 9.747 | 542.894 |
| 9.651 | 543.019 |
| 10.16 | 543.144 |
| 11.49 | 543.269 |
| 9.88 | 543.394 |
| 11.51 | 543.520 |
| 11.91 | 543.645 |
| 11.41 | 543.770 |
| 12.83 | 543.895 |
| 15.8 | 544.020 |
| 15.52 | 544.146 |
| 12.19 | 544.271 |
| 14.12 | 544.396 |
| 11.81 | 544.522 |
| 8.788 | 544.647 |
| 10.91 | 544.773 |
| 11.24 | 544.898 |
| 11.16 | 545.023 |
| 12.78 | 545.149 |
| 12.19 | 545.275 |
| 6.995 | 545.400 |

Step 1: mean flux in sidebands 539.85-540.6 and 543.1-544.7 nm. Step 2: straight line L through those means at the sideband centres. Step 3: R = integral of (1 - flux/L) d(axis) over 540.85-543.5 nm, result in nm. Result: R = 0.14 nm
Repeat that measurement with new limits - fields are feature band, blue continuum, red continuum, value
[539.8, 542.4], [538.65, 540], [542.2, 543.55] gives 0.05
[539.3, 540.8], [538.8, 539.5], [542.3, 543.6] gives 0.06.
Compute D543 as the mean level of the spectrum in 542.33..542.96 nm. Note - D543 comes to 12.2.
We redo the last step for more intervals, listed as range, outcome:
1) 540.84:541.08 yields 8.72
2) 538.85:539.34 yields 11.5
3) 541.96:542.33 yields 11.6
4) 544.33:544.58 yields 13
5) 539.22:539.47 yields 11.6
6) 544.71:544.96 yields 11.1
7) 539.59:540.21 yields 11.9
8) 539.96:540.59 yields 11.3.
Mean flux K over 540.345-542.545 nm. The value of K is 11.2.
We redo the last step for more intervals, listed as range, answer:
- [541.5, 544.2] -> 12.2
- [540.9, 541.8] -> 11.5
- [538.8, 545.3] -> 11.7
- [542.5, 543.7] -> 11.3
